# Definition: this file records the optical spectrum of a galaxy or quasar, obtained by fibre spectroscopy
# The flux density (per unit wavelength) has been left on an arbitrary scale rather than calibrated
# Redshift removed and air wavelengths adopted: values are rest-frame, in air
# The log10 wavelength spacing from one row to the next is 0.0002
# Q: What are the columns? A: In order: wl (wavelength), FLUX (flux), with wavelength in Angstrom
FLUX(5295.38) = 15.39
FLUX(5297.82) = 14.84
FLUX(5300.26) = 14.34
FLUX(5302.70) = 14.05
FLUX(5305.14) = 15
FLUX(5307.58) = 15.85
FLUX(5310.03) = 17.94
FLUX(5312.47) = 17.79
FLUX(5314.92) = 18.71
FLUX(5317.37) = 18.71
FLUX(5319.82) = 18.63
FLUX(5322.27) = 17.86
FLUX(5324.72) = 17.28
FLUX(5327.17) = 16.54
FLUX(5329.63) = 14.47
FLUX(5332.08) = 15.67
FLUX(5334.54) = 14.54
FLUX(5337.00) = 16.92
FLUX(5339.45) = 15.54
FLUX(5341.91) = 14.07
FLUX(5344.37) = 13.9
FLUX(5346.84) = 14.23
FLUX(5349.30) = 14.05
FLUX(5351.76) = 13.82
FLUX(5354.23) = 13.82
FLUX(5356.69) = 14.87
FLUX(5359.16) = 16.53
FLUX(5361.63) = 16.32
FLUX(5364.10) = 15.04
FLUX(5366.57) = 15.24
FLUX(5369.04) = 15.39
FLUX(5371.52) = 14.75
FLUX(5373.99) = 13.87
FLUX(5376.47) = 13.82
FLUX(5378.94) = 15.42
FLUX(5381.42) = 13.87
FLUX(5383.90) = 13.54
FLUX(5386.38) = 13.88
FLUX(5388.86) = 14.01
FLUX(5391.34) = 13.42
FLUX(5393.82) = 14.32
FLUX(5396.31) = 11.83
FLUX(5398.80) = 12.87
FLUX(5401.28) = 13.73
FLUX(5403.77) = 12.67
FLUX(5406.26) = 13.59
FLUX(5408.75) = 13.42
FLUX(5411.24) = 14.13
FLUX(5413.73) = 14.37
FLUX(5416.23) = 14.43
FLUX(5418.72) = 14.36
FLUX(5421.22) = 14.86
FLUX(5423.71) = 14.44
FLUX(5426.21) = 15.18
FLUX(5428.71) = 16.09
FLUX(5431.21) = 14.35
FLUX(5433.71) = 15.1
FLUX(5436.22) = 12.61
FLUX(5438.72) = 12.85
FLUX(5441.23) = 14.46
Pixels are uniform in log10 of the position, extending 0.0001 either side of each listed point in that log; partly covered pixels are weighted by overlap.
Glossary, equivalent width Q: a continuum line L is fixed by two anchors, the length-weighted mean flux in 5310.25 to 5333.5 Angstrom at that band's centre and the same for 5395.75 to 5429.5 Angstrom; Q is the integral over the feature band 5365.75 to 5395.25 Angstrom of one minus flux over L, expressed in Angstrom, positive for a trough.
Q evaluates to 1.8 Angstrom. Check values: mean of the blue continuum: 17.3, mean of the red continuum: 14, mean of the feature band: 14.3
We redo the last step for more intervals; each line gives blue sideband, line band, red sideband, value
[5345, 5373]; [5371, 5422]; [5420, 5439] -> 2.9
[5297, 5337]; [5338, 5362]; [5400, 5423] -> 1.4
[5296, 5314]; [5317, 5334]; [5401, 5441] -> -1.5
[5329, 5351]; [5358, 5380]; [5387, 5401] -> -1.7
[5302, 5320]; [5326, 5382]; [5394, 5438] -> 3.2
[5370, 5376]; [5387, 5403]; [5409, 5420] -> 1.0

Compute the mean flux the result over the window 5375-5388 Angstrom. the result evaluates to 14.1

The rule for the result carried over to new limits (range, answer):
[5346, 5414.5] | 14.2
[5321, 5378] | 15.2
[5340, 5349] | 14.2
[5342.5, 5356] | 14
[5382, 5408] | 13.4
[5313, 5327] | 18.1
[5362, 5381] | 14.8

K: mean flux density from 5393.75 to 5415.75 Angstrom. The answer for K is 13.4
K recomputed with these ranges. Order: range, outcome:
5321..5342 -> 16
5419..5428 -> 14.9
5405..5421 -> 14.1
